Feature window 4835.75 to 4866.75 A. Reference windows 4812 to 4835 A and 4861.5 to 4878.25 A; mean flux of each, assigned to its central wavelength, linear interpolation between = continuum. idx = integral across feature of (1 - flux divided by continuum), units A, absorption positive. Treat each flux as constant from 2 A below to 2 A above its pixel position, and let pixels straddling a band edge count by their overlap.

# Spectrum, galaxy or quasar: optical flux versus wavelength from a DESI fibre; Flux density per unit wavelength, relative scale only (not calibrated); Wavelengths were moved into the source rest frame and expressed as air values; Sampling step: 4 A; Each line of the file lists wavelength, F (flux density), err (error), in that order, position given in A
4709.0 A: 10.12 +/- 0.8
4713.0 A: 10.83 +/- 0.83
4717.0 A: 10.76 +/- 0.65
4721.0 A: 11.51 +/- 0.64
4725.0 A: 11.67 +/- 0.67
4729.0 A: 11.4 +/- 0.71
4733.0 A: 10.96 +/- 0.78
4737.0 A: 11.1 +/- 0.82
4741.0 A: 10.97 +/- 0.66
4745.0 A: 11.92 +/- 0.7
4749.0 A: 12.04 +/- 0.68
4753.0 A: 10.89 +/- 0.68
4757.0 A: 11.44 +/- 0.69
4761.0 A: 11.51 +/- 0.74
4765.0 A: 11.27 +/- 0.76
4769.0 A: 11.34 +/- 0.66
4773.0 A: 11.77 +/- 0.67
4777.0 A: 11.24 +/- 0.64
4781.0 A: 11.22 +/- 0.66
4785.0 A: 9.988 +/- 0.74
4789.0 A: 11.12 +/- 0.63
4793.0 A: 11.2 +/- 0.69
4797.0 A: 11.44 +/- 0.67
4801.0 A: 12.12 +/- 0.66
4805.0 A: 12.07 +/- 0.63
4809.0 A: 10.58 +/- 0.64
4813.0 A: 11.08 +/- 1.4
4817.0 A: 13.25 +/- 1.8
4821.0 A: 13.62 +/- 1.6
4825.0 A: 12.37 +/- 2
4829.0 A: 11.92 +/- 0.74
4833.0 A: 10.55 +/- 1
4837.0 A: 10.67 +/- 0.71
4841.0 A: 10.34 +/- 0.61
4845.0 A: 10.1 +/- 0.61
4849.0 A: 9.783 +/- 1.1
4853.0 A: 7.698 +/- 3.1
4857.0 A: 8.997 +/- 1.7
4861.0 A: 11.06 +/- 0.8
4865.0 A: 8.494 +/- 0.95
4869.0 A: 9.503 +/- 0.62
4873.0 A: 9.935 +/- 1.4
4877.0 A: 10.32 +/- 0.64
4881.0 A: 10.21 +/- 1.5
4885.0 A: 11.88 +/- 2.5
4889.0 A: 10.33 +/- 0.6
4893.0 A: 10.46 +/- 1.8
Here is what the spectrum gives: 3.04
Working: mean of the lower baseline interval 12.2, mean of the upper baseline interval 9.66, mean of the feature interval 9.63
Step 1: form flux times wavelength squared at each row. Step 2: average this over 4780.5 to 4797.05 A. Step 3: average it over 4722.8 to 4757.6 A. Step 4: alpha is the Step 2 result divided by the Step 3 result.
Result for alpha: 1.0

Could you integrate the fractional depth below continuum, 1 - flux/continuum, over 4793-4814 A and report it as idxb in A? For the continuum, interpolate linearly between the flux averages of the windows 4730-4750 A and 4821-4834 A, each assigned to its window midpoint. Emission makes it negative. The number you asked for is 0.7 A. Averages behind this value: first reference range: 11.4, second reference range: 12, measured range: 11.5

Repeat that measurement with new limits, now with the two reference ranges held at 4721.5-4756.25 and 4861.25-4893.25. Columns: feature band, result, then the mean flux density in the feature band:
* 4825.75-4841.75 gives -0.72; 11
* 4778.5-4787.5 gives 0.27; 10.7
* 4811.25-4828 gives -2.97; 12.6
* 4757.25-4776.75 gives -0.55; 11.4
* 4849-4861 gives 1.54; 9.04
